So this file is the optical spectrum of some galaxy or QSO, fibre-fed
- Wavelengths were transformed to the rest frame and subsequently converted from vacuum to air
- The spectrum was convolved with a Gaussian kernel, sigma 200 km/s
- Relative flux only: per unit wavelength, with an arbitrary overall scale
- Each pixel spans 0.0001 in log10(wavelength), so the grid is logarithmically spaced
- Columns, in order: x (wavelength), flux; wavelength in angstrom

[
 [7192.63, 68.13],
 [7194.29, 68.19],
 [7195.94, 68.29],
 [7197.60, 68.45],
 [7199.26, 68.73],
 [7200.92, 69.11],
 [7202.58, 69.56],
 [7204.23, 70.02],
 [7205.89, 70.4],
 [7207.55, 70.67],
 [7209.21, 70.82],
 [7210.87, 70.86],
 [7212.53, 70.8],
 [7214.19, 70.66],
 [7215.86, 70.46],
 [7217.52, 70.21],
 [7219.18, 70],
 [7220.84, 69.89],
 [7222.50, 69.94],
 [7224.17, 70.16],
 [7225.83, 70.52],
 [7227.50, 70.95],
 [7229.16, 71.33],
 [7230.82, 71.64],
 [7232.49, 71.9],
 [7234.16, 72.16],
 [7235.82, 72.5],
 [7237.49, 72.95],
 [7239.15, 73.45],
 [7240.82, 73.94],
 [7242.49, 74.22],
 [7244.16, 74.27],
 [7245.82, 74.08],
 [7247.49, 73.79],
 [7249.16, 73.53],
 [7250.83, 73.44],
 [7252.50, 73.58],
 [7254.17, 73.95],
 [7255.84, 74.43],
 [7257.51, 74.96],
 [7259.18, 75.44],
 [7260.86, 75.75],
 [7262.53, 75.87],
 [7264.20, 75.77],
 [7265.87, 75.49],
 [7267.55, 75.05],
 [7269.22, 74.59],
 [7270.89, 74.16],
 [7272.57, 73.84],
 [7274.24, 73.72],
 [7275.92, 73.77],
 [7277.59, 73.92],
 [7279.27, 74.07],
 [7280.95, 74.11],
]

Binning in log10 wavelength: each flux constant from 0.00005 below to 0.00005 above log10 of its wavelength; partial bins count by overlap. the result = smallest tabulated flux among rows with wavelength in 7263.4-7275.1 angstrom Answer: 73.72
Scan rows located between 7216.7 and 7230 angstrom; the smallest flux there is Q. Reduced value 69.89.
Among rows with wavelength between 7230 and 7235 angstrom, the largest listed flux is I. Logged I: 72.16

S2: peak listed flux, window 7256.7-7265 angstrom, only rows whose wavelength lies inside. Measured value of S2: 75.87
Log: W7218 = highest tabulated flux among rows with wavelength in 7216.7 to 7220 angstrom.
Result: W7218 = 70.21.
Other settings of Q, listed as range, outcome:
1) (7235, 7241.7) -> 72.5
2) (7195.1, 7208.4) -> 68.29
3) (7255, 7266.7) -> 74.43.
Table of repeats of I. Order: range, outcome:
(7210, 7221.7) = 70.86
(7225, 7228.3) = 70.95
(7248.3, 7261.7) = 75.75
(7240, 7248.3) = 74.27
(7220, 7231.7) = 71.64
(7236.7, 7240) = 73.45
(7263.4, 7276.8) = 75.77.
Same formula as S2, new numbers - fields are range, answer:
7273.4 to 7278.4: 73.92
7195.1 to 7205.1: 70.02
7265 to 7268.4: 75.49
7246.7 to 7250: 73.79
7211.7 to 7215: 70.8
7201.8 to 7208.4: 70.67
